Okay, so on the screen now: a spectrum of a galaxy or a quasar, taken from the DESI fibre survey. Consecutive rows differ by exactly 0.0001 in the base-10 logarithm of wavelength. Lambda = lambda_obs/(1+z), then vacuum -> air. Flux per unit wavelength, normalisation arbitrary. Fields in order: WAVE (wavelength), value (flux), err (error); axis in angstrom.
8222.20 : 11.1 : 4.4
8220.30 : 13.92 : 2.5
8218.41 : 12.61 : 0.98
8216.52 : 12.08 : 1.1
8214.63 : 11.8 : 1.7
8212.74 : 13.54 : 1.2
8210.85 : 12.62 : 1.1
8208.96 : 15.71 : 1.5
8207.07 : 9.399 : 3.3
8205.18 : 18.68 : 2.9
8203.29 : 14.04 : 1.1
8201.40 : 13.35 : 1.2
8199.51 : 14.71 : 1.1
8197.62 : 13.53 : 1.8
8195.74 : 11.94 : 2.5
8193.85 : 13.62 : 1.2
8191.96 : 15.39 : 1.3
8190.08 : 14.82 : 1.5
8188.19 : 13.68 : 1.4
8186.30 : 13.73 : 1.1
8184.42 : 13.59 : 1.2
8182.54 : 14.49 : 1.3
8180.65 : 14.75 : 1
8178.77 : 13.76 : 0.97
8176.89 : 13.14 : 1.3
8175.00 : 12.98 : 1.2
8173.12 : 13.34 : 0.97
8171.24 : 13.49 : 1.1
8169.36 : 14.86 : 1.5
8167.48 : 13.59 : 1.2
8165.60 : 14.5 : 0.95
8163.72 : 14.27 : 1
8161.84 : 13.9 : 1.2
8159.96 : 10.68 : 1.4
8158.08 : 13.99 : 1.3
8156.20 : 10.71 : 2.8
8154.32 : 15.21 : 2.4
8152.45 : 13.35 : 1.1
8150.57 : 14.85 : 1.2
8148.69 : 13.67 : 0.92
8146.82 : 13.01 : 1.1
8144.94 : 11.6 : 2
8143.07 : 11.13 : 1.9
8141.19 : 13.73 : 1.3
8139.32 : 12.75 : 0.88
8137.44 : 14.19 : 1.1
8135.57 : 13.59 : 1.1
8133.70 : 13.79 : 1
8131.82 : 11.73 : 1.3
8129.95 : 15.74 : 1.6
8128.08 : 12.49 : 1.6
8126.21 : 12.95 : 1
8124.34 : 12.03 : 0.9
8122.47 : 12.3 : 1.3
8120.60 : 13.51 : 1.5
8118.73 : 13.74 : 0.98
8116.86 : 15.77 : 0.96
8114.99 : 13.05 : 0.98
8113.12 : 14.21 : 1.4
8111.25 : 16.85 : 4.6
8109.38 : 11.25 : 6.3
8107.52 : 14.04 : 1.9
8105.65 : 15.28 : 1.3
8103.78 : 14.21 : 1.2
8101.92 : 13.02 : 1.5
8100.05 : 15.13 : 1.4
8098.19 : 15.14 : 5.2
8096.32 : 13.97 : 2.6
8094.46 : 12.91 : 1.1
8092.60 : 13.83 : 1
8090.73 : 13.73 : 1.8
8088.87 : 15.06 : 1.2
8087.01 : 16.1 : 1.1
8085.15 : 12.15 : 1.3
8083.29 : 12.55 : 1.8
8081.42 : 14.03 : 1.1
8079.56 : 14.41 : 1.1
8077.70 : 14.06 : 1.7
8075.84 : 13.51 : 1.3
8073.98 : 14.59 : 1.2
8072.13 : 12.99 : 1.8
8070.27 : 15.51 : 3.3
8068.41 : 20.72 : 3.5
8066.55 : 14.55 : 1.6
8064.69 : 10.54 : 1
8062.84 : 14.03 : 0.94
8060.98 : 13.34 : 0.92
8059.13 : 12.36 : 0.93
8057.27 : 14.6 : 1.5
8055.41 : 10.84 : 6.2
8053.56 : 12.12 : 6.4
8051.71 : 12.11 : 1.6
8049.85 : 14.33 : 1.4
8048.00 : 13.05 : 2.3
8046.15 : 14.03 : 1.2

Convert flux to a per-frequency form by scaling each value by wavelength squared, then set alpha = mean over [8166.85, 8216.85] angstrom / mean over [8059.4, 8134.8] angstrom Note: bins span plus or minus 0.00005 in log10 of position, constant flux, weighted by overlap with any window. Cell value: 1.01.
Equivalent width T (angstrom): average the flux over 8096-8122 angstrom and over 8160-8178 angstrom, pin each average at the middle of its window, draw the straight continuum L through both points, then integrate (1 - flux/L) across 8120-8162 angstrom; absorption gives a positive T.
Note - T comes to 2.5 angstrom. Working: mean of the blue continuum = 14.2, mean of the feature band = 13.1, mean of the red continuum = 13.6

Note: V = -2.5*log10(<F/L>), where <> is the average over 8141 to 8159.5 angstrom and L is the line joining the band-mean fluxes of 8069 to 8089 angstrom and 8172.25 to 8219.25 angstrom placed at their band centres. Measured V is 0.066 mag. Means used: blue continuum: 14.2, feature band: 13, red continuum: 13.7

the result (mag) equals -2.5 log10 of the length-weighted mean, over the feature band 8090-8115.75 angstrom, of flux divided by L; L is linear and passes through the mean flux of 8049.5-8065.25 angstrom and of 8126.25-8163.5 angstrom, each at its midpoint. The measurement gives -0.089 mag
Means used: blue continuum 12.7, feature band 14.1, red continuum 13.2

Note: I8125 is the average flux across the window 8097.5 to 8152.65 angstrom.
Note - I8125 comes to 13.6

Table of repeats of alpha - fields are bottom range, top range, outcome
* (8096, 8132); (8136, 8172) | 0.97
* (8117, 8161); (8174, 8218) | 1.06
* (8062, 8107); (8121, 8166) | 0.94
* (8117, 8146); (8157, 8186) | 1.06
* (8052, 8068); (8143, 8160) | 1.02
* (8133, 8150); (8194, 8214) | 1.06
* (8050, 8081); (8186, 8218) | 1.02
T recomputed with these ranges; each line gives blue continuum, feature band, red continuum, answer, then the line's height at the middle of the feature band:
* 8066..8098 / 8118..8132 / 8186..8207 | 1.2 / 14.3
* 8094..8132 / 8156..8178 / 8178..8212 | 0.9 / 13.9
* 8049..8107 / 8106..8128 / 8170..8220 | 0.4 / 13.8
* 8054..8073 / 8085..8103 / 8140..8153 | -0.8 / 13.6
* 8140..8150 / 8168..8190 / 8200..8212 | -0.7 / 13.4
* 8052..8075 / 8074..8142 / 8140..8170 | -1.3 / 13.6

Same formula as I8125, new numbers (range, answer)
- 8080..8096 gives 13.8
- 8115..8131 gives 13.5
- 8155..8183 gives 13.5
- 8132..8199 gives 13.5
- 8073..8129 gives 13.9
